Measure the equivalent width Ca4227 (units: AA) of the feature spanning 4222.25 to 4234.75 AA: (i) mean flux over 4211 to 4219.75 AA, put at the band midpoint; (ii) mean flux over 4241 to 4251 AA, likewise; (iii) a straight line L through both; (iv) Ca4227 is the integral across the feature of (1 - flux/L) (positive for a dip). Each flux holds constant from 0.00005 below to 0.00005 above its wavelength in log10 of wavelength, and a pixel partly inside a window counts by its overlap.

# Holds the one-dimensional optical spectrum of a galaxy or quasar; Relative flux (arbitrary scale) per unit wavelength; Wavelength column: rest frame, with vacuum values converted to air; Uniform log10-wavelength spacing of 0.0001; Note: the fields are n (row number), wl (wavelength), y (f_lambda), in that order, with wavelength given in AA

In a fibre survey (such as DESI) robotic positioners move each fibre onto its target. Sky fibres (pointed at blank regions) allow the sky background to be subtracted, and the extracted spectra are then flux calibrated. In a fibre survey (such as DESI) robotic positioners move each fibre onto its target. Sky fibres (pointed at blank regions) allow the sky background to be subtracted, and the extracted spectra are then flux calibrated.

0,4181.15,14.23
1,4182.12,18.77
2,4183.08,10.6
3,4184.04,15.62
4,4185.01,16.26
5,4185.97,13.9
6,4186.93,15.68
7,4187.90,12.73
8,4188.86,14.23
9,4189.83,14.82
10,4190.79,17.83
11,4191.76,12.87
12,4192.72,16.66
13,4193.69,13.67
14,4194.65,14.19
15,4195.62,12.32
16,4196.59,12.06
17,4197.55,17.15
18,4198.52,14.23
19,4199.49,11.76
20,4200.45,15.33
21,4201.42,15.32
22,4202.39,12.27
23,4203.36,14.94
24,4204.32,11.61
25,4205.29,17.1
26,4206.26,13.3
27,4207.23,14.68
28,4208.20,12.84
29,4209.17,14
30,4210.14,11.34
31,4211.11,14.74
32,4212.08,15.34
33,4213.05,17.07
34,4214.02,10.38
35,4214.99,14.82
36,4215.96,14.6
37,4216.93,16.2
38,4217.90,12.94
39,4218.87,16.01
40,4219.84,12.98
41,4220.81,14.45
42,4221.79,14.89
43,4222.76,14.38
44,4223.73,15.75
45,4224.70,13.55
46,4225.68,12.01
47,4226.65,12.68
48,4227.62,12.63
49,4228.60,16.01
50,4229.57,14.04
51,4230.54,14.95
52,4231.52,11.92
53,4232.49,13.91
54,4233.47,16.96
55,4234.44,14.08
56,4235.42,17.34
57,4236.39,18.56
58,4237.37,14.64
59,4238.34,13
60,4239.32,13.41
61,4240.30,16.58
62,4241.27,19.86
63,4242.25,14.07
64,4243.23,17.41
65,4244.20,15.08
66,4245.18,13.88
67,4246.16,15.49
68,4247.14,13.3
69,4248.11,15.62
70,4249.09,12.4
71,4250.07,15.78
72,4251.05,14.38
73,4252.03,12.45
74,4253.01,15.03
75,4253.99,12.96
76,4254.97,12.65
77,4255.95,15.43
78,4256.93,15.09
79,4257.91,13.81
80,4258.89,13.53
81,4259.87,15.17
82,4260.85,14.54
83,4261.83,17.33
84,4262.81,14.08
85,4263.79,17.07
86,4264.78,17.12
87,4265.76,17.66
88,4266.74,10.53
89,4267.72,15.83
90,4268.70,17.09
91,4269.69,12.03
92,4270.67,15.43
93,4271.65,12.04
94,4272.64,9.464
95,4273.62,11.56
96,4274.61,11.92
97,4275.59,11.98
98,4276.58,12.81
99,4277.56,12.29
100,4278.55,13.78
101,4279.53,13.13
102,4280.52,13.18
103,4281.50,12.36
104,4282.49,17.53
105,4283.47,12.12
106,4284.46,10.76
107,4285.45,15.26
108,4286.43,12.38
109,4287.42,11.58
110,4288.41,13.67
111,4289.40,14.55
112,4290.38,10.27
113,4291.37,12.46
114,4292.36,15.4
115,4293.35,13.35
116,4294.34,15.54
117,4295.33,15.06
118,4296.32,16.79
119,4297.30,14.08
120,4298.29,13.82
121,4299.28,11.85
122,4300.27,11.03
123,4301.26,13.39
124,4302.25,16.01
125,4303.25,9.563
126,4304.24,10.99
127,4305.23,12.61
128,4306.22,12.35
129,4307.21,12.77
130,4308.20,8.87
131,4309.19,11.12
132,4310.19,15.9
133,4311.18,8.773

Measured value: 0.65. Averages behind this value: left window 14.6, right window 15.1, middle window 14.1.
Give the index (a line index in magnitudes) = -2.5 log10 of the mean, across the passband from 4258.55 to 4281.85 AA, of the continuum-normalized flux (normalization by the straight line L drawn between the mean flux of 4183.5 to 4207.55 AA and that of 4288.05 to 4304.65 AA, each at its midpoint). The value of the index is -0.01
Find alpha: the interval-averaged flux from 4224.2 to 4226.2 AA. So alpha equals 12.8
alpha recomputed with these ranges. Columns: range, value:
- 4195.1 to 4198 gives 13.8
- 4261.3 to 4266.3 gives 16.6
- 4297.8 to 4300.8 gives 12.2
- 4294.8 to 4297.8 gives 15.3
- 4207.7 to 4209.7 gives 13.4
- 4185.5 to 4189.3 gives 14.1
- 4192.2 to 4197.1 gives 13.8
